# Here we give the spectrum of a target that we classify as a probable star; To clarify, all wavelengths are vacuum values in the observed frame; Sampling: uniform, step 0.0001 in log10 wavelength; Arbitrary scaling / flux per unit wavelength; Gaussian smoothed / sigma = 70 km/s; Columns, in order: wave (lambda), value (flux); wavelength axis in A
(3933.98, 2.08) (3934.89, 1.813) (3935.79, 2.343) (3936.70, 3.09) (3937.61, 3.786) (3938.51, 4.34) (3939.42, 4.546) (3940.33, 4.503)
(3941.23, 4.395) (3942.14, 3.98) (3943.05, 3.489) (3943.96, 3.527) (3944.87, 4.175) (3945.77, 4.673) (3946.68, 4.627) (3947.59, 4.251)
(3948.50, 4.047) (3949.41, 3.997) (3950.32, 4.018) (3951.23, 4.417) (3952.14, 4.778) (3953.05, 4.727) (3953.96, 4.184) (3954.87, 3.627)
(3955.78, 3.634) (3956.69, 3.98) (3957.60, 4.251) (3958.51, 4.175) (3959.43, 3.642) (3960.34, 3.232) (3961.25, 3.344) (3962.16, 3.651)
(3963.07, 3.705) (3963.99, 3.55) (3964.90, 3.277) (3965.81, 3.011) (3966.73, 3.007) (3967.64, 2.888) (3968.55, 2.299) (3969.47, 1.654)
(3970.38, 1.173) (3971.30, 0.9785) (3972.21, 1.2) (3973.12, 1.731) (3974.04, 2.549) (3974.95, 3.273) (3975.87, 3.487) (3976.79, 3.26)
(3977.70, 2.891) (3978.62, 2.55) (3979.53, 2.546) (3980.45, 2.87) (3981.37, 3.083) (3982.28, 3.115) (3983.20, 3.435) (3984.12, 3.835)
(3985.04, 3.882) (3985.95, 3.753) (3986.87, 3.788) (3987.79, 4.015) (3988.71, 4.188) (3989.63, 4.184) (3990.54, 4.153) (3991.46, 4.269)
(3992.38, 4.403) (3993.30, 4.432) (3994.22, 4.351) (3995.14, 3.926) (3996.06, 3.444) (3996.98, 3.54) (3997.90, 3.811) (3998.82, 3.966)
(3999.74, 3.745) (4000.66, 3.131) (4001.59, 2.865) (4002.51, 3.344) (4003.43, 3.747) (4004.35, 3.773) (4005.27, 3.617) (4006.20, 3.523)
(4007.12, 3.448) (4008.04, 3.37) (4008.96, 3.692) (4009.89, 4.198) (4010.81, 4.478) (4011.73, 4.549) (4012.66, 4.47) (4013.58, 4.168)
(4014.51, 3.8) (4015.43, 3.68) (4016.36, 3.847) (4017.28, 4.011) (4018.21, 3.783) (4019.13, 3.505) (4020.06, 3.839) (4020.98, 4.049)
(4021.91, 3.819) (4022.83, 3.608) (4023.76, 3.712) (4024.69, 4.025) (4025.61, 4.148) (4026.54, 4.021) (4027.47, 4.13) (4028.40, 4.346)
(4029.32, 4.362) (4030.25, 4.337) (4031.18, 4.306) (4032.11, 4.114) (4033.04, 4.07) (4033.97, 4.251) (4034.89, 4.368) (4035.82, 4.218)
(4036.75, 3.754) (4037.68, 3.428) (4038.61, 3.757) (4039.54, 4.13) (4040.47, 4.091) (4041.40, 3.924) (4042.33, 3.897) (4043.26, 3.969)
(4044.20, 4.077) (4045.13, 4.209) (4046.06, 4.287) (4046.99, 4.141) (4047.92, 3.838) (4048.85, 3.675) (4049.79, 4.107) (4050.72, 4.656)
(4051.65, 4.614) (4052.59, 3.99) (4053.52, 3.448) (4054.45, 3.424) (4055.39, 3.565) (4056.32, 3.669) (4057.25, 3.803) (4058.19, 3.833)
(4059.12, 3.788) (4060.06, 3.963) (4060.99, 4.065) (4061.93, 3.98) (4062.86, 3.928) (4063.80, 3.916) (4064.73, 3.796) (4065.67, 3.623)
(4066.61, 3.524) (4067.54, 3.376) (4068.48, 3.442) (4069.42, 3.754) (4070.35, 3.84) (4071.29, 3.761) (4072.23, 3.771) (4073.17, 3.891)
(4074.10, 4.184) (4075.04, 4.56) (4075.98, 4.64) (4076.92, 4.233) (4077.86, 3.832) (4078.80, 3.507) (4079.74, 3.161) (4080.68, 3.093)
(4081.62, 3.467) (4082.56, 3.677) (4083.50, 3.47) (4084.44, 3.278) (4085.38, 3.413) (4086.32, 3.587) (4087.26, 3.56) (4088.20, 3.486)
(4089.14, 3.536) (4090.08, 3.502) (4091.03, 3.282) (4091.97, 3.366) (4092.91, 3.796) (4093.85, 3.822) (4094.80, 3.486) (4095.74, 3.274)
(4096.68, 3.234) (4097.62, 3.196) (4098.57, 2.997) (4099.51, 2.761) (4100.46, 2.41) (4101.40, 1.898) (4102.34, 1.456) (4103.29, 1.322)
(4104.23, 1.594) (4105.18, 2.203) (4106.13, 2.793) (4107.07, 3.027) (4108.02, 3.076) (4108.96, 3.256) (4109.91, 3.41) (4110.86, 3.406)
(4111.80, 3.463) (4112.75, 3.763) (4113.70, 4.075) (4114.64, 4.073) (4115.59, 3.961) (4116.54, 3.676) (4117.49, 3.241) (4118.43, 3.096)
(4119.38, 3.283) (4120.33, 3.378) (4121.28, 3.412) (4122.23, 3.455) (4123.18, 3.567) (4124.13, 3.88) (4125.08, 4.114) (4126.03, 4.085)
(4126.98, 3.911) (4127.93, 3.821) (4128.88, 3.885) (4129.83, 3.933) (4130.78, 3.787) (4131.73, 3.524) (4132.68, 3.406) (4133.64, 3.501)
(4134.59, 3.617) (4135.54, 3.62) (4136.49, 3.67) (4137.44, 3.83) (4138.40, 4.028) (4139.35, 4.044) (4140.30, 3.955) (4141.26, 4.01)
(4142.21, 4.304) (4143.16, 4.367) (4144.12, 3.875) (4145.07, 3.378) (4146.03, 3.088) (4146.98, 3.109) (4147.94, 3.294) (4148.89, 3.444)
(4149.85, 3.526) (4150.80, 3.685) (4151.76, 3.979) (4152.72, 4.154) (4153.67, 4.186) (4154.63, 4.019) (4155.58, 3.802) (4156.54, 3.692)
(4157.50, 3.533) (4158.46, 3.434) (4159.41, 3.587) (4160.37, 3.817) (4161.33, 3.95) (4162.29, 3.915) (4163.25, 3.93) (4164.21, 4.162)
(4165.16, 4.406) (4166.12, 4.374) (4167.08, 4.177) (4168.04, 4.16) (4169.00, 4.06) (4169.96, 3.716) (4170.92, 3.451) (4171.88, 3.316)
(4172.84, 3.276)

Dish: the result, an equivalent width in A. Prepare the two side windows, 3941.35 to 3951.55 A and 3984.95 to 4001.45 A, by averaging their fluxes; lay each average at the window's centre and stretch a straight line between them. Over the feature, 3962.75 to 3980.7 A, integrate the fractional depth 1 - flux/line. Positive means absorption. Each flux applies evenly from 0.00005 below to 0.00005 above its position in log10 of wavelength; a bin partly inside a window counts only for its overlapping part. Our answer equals 6.4 A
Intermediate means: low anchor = 4.11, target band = 2.58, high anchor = 3.92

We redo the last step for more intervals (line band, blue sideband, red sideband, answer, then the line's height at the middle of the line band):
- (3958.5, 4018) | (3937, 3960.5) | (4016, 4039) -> 9.2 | 4.06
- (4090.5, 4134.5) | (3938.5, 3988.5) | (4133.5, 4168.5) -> 5.4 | 3.76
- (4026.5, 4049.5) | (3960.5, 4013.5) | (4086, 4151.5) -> -4.5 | 3.4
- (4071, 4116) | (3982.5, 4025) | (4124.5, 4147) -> 5.7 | 3.82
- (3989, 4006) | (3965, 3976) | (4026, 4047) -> -4.6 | 3.01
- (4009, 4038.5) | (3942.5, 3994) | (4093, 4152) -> -4.9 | 3.46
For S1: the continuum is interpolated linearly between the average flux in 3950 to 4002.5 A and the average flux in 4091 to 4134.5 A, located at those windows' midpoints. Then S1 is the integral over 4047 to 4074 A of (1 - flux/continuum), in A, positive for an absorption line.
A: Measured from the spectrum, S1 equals -4.0 A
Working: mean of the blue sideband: 3.42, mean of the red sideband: 3.29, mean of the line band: 3.83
